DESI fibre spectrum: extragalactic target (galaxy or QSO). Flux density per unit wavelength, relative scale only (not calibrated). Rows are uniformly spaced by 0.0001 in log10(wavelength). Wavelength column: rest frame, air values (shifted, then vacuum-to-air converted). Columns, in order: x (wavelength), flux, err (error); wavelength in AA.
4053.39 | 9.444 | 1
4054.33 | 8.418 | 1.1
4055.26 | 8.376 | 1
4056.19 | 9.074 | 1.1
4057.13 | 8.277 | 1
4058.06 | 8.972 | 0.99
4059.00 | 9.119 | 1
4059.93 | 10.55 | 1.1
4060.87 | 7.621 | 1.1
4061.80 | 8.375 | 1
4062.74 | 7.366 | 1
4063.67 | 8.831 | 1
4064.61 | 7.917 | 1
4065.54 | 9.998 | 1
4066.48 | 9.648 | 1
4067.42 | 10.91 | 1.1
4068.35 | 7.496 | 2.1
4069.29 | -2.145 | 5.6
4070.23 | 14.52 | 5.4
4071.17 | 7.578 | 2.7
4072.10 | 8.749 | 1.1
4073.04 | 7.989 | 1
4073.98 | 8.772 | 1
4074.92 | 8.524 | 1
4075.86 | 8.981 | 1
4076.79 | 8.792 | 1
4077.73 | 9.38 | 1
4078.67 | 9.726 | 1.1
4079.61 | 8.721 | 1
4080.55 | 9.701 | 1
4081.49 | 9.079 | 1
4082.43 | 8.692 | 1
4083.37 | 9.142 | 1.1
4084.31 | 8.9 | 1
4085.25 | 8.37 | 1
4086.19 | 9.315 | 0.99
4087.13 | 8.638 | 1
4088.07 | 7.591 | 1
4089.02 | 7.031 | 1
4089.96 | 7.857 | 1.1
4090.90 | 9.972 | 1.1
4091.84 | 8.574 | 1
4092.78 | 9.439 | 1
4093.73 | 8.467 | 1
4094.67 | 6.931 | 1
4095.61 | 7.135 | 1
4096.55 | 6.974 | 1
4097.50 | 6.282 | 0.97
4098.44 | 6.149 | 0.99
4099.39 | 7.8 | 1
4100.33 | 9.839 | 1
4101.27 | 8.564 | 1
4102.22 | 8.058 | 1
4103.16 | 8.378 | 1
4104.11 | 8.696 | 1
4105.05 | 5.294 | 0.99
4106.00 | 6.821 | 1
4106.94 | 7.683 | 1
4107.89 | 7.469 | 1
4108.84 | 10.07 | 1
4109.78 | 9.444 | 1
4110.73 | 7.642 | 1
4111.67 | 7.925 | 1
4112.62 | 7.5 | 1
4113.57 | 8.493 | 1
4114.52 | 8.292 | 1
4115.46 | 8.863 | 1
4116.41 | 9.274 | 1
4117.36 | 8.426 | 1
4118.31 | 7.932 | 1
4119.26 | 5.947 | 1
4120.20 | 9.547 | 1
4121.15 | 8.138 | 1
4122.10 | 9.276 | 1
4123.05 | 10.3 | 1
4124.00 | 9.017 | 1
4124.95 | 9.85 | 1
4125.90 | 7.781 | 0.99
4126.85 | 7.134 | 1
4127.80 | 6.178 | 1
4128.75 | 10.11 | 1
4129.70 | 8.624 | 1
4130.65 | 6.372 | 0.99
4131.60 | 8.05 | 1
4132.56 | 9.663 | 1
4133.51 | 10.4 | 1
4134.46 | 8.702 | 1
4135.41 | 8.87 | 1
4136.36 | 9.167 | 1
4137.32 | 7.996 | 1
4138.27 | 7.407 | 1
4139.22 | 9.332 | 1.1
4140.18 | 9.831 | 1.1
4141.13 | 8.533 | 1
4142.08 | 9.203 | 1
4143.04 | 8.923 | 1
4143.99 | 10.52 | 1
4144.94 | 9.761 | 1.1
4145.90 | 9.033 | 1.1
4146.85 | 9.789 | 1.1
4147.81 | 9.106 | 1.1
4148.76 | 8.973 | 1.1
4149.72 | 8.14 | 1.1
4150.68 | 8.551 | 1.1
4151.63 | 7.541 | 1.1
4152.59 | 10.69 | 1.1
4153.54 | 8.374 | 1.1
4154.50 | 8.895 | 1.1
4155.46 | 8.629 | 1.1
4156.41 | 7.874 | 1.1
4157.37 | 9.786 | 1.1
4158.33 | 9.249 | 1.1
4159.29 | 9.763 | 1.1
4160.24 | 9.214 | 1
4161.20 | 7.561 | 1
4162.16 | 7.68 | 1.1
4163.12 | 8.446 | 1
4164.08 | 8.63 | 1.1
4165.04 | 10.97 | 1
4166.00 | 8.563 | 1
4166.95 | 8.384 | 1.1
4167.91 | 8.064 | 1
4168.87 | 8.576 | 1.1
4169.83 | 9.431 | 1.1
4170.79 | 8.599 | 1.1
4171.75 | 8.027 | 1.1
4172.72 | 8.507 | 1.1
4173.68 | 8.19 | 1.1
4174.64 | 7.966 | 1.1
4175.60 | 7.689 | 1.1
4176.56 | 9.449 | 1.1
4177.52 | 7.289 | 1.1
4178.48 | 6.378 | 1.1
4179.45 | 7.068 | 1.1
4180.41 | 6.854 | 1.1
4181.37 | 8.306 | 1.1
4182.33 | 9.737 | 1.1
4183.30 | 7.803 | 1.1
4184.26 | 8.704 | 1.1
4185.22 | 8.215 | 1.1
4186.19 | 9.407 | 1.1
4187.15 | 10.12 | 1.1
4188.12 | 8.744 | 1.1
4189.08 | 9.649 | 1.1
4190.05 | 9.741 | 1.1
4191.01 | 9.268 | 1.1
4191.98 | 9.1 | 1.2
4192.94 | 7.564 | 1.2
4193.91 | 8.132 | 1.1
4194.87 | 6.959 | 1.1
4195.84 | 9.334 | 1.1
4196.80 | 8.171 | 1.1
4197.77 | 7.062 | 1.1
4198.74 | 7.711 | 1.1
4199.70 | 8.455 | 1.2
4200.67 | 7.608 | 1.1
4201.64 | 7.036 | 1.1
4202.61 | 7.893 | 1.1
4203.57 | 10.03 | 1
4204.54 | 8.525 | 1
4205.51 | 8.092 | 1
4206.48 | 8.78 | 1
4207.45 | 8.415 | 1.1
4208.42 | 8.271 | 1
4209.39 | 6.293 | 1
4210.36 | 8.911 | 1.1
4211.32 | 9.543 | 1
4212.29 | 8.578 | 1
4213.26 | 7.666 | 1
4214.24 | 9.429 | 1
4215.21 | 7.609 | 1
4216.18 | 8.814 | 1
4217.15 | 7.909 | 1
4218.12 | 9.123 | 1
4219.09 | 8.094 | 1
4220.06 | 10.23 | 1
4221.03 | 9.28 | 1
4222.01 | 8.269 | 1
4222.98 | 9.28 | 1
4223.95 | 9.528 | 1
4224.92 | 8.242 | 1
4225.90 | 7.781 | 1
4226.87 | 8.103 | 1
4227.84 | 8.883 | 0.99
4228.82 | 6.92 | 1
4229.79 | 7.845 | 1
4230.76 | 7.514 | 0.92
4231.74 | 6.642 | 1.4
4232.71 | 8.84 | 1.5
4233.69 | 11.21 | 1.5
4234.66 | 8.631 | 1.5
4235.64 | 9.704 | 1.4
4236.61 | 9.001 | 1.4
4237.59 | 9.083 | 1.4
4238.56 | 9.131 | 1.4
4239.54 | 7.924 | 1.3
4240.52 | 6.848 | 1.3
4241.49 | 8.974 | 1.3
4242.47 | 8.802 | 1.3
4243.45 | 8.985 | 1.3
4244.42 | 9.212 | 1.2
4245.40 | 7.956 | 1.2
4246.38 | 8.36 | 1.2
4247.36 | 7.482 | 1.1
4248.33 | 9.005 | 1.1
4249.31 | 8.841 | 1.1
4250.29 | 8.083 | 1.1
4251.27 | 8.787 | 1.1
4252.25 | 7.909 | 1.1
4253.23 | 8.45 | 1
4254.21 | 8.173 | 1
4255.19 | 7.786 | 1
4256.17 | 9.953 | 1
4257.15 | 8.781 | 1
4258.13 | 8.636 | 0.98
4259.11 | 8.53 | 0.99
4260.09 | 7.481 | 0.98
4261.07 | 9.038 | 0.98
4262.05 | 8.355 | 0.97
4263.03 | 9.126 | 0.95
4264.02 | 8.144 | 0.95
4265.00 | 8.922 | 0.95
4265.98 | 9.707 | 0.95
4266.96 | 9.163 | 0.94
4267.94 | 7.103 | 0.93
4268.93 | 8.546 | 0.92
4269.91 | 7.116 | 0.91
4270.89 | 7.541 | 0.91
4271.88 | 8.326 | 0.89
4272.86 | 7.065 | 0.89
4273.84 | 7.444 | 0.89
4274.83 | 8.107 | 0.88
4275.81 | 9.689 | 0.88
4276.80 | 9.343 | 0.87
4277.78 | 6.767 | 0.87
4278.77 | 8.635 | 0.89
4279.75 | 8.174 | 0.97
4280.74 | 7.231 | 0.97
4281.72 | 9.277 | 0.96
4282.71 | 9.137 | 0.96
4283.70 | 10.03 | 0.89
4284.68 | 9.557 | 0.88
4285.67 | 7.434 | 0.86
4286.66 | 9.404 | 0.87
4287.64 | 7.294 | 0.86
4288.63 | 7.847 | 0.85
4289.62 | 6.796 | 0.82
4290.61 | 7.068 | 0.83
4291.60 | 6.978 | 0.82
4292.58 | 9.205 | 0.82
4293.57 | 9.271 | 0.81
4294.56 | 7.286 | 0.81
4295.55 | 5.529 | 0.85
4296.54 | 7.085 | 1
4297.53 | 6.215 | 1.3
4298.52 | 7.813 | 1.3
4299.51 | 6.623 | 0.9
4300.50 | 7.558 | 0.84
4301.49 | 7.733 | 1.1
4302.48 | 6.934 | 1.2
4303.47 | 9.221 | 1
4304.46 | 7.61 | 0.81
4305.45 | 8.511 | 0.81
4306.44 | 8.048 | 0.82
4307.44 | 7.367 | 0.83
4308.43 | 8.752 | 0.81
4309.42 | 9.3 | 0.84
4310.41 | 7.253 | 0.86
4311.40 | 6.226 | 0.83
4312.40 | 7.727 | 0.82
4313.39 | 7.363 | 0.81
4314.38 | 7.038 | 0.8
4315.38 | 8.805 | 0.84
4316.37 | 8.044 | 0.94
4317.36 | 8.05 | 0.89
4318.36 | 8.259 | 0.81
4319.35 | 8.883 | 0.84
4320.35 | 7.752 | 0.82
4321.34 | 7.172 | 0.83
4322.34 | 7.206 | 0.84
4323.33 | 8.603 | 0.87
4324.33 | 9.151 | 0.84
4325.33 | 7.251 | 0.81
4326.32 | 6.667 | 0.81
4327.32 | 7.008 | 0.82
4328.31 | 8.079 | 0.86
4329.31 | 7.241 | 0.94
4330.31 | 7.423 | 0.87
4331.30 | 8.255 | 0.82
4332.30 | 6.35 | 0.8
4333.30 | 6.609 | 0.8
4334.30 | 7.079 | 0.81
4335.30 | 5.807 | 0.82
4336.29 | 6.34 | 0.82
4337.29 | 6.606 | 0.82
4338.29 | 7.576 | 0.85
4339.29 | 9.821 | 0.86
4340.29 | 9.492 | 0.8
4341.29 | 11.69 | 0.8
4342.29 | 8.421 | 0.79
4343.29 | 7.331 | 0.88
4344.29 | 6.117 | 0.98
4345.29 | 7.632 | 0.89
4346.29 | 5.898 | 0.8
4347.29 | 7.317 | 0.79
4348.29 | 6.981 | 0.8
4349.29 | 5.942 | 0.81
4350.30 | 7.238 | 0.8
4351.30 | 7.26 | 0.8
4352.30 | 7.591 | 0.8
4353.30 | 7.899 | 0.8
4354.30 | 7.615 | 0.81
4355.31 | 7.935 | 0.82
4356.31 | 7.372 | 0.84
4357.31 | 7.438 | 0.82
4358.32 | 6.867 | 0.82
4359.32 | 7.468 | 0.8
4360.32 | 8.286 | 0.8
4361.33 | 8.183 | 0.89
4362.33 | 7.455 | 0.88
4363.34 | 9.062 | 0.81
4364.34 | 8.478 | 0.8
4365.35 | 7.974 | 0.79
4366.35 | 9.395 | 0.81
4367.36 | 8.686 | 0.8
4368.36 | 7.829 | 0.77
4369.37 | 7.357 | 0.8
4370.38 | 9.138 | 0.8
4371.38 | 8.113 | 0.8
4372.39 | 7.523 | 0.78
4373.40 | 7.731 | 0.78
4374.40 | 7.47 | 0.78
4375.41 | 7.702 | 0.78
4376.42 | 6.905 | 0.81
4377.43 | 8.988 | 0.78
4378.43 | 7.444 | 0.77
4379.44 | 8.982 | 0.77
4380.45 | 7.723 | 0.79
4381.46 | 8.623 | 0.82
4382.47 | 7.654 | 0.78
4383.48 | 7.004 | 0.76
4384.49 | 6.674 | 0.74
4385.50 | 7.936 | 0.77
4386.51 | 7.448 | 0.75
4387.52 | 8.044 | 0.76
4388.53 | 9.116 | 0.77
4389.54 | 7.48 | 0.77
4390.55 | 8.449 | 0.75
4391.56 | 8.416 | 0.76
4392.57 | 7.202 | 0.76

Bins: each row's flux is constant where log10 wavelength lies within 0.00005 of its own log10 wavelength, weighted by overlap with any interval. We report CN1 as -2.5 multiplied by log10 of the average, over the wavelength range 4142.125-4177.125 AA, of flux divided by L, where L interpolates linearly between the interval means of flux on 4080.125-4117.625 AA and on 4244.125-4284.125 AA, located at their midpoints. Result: -0.068 mag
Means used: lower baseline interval 8.22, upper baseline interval 8.42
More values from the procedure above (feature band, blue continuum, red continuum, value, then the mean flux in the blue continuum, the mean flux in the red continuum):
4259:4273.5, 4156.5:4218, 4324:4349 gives -0.043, 8.44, 7.5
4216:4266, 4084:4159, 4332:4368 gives -0.069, 8.48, 7.65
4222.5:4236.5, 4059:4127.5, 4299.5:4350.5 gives -0.077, 8.36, 7.65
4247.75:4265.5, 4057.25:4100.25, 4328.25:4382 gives -0.075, 8.42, 7.73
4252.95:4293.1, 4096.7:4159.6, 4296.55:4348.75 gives -0.060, 8.53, 7.65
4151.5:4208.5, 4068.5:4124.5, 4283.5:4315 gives -0.058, 8.28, 7.73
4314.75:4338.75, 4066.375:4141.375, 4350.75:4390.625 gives 0.067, 8.38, 7.9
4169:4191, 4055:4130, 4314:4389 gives -0.039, 8.38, 7.75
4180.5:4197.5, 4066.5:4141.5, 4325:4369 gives -0.076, 8.37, 7.62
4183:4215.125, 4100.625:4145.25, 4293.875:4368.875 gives -0.034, 8.5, 7.66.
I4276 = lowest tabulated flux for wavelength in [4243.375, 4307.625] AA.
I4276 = 5.529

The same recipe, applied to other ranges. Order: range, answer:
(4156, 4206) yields 6.378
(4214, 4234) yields 6.642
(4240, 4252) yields 6.848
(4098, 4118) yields 5.294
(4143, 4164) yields 7.541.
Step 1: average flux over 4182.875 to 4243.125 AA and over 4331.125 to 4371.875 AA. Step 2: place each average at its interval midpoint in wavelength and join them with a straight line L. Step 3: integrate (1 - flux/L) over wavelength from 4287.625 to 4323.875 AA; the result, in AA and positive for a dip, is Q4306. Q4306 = 1.2 AA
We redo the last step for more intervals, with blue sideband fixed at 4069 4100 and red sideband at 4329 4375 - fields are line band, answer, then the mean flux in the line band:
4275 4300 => -0.5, 7.99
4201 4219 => -0.8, 8.37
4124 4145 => -1.4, 8.73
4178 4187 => -0.1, 8.13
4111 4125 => -0.5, 8.54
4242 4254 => -0.8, 8.48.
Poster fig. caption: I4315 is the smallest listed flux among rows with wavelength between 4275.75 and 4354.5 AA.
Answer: 5.529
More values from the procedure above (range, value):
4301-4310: 6.934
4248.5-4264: 7.481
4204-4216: 6.293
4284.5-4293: 6.796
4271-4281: 6.767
